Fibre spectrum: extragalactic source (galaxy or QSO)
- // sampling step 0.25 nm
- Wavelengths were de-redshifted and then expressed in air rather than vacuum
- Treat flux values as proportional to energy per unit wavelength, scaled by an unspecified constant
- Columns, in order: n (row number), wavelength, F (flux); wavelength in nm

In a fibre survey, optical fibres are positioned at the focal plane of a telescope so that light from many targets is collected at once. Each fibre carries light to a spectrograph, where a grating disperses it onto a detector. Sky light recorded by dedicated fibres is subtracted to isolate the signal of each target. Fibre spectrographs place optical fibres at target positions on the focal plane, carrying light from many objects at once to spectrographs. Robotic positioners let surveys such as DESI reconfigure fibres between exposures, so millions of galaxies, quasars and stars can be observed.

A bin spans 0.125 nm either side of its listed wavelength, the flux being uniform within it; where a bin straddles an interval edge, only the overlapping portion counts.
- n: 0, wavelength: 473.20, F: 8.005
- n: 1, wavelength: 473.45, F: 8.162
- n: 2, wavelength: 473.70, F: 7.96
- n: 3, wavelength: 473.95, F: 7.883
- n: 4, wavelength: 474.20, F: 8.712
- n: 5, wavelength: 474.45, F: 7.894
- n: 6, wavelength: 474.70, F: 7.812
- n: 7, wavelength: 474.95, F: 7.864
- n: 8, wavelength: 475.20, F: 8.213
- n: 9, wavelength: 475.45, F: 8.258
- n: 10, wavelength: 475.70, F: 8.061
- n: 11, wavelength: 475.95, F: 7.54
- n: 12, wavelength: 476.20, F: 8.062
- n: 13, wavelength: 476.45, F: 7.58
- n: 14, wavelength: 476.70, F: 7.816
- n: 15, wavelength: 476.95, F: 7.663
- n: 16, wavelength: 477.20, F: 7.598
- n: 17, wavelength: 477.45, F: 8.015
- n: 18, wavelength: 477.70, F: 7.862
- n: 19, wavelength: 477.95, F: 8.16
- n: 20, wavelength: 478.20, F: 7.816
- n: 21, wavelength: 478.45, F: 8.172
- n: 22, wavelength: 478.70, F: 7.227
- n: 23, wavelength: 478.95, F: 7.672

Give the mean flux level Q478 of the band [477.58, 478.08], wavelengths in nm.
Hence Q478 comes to 8.01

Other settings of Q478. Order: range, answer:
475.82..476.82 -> 7.75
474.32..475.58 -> 8.01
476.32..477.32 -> 7.67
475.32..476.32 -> 7.98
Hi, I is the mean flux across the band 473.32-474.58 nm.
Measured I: 8.12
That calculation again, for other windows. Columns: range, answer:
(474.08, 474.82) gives 8.14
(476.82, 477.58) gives 7.76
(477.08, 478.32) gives 7.89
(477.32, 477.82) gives 7.94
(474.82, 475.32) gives 8.03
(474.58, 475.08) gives 7.84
